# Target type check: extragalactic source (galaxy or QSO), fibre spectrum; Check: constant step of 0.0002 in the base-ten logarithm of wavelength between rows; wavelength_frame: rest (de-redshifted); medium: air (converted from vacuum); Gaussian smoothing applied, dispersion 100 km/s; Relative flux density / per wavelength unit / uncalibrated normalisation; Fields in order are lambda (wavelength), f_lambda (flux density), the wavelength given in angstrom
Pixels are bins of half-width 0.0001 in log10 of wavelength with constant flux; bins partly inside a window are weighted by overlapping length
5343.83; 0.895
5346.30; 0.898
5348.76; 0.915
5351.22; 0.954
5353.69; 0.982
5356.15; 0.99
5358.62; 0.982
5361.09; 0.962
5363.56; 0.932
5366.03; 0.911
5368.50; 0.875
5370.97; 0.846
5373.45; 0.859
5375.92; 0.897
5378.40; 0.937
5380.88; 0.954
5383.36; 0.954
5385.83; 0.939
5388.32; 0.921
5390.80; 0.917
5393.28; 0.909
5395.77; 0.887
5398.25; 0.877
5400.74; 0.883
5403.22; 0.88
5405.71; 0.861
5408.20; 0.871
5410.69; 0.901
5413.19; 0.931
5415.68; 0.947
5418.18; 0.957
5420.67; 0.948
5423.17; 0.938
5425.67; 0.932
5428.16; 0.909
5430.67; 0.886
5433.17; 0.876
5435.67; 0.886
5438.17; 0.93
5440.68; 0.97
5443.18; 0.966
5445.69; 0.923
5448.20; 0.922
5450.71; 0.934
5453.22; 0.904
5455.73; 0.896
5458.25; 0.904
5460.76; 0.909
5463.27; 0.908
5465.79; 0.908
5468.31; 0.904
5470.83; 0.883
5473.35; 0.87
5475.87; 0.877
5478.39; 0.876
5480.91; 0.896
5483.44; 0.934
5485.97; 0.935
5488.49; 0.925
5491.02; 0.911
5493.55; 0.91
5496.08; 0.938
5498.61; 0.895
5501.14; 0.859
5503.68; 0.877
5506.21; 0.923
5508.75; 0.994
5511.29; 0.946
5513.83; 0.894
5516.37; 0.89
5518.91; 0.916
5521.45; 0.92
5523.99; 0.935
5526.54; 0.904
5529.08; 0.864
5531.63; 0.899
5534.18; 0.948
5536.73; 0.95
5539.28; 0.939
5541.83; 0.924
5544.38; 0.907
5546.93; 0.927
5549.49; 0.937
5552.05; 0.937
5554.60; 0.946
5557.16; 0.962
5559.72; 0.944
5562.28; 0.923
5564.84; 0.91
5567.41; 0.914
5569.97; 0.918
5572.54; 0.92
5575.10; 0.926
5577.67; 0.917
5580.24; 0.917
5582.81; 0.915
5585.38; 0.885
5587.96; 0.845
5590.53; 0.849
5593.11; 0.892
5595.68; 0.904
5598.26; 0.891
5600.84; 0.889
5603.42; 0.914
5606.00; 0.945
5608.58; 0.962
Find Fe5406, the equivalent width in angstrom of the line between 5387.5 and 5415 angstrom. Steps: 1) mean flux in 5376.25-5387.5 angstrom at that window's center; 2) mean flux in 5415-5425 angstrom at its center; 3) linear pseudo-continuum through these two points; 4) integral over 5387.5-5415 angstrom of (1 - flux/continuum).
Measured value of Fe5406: 1.4 angstrom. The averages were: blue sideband 0.941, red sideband 0.946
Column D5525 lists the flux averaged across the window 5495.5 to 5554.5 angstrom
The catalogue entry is 0.919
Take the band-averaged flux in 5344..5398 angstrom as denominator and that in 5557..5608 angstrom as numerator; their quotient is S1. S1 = 0.98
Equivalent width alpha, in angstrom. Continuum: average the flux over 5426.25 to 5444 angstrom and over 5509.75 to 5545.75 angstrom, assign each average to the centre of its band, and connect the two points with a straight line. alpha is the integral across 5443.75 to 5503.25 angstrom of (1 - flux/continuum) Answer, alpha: 0.8 angstrom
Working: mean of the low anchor 0.917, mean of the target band 0.905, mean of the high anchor 0.918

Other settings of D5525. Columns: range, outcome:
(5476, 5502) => 0.908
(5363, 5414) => 0.901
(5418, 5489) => 0.913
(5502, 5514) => 0.927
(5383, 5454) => 0.916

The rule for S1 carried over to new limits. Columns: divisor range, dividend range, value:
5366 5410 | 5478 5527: 1.02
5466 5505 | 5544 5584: 1.03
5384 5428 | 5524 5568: 1.01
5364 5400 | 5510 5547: 1.01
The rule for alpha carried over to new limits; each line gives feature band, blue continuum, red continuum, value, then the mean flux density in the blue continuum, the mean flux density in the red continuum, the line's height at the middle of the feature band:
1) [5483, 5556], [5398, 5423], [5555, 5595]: -0.9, 0.908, 0.91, 0.909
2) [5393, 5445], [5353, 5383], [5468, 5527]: 0.4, 0.927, 0.909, 0.92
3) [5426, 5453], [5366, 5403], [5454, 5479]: -0.7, 0.904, 0.894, 0.897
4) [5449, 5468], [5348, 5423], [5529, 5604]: 0.2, 0.92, 0.914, 0.917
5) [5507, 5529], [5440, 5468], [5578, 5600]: -0.4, 0.921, 0.888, 0.905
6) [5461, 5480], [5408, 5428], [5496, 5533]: 0.6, 0.93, 0.909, 0.919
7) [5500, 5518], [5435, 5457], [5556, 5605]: 0.1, 0.927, 0.907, 0.917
